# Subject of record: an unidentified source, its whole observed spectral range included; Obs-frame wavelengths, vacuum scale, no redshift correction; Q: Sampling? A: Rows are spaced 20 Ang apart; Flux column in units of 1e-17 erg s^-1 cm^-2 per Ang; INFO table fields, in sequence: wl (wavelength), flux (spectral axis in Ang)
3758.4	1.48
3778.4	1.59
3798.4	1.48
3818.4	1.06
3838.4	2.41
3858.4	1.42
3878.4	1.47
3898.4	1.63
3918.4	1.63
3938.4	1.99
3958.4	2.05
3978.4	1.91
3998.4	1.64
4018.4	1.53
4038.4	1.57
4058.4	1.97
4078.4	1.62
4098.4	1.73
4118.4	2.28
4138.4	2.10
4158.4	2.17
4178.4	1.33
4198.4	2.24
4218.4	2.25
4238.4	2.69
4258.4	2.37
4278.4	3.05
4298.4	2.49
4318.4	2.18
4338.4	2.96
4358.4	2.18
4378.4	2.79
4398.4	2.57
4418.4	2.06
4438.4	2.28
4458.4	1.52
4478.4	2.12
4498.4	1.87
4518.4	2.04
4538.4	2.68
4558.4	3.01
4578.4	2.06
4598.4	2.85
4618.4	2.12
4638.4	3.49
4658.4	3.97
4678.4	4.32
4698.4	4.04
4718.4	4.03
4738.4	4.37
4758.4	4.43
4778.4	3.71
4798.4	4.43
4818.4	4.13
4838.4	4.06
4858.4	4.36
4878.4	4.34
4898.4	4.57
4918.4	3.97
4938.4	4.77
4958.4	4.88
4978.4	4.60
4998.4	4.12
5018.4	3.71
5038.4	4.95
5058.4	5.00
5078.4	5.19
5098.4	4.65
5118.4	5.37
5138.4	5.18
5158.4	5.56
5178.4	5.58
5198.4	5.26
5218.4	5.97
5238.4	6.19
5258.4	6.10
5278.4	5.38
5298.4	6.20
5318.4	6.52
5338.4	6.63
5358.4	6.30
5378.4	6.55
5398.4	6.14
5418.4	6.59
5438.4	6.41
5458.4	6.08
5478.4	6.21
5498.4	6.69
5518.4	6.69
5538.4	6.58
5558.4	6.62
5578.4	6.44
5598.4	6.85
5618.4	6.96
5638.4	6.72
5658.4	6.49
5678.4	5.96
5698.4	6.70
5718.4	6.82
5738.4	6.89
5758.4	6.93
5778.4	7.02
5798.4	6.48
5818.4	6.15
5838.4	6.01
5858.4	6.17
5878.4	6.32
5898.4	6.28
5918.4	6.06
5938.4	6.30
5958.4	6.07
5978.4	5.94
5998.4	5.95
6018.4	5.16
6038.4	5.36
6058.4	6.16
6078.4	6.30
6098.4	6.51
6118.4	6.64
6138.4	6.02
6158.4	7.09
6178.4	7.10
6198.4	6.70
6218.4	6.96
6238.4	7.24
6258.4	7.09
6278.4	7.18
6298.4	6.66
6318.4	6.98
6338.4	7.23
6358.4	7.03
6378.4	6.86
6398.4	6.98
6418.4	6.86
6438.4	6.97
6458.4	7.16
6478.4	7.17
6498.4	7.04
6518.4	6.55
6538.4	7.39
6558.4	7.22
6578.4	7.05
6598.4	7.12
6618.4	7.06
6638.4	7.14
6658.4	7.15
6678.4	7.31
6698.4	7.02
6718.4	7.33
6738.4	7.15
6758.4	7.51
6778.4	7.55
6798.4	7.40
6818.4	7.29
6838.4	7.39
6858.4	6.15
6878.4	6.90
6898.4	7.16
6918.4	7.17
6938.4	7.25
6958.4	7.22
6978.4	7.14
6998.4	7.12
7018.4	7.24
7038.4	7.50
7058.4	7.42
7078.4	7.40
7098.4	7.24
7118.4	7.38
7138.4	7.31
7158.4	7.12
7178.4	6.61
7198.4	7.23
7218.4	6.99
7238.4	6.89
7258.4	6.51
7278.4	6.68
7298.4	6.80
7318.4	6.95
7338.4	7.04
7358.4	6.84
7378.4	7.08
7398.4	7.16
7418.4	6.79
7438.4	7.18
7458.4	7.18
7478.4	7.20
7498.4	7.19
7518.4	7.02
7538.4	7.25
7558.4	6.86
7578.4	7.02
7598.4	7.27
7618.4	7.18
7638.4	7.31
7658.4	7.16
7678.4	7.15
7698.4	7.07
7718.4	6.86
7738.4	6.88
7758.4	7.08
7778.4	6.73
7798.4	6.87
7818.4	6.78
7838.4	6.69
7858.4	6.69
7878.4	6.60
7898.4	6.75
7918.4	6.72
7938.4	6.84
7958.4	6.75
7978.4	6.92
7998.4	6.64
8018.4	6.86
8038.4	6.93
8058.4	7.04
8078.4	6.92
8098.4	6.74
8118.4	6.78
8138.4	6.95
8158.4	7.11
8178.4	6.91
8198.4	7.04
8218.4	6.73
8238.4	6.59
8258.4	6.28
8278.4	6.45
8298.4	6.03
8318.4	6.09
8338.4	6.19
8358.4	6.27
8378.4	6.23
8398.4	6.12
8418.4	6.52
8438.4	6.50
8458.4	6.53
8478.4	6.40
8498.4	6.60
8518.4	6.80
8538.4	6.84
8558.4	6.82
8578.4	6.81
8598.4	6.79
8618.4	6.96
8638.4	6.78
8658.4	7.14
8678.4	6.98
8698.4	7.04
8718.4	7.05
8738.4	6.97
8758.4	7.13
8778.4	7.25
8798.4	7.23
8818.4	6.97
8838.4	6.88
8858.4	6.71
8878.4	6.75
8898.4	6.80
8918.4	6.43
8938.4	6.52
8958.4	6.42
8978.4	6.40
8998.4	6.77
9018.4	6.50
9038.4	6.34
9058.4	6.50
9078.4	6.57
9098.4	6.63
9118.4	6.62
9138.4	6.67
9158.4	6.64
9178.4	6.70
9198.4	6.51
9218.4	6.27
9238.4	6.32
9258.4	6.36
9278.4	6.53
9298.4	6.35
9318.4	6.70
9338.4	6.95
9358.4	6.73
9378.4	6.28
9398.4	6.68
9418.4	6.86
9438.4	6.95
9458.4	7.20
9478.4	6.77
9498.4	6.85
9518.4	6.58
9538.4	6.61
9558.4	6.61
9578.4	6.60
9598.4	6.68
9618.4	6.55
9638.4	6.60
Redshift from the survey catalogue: 0.16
